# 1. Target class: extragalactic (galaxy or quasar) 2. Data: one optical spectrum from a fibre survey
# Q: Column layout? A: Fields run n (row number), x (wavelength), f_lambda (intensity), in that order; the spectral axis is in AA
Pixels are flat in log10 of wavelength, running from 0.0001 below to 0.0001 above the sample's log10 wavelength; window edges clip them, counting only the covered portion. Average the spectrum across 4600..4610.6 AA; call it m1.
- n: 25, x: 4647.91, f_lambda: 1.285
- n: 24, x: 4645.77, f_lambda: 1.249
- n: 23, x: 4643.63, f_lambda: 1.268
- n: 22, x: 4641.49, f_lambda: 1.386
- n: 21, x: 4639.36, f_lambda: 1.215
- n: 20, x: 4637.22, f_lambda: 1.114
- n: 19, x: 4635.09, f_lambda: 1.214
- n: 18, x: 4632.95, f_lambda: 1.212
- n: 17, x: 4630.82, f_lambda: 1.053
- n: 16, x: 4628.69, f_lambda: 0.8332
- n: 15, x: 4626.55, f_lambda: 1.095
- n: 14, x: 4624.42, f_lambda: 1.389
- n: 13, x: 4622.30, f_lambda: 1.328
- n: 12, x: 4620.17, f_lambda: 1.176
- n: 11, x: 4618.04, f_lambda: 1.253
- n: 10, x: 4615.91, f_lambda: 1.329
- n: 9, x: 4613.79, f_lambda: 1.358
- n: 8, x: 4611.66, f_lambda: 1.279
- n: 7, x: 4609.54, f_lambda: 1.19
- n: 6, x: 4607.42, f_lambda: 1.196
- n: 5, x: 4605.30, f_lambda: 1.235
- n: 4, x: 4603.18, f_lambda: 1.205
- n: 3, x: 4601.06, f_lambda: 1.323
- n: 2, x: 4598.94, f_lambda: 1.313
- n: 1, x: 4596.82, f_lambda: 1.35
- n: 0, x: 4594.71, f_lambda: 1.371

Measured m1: 1.23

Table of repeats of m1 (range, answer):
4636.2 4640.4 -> 1.16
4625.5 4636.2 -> 1.08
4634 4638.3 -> 1.16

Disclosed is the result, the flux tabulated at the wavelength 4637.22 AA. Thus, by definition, 1.114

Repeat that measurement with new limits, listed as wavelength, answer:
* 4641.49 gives 1.386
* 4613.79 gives 1.358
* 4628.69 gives 0.8332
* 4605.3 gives 1.235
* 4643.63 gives 1.268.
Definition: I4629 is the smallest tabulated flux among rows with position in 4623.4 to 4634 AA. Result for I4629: 0.8332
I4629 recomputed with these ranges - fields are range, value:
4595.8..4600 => 1.313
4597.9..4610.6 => 1.19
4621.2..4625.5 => 1.328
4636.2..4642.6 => 1.114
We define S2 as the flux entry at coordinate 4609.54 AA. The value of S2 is 1.19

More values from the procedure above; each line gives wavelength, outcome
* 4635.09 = 1.214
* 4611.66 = 1.279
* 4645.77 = 1.249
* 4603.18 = 1.205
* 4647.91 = 1.285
